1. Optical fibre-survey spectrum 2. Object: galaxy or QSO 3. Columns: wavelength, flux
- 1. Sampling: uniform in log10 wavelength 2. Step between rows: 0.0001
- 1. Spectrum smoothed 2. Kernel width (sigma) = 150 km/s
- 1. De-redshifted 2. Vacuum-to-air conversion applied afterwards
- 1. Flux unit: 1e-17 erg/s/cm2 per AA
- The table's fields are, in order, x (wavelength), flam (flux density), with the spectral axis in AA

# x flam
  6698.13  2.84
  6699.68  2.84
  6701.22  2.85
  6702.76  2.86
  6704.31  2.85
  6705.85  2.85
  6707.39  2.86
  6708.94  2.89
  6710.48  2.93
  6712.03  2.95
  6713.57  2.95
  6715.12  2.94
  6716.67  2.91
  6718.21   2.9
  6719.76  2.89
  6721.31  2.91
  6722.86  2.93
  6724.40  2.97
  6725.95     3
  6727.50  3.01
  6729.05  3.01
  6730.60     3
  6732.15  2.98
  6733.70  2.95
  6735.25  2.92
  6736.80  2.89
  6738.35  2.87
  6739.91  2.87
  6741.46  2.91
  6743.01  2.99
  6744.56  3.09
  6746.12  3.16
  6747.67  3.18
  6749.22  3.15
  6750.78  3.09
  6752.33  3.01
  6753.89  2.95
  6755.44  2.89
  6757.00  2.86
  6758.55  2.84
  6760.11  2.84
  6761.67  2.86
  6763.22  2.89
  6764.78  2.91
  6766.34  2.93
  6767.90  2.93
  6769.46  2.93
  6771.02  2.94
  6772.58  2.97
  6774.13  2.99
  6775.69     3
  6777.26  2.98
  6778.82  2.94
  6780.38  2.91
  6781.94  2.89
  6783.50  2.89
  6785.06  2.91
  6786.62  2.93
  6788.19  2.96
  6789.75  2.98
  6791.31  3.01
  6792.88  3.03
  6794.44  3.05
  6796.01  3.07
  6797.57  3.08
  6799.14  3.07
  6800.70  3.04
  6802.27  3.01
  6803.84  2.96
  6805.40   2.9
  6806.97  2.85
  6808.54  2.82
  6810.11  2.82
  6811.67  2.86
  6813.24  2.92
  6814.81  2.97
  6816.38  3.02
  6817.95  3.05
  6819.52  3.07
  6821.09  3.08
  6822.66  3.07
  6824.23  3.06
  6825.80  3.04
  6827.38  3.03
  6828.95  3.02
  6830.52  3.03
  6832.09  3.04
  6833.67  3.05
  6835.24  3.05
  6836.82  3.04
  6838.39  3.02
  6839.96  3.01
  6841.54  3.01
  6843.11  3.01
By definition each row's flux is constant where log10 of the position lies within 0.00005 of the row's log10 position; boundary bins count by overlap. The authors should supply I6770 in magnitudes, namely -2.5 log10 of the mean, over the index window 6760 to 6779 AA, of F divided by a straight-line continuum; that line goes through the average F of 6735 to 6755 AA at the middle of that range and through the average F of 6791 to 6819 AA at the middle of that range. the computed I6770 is 0.022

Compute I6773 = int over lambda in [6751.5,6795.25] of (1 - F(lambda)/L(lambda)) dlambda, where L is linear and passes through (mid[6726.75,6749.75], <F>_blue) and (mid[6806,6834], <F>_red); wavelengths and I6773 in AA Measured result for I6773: 0.8 AA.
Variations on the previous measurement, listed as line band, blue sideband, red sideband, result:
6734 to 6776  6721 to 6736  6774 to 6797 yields 0.2 AA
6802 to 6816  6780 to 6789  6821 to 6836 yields 0.4 AA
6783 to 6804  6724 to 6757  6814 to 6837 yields 0.1 AA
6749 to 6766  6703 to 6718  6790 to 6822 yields 0.1 AA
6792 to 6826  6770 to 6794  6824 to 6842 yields 0.1 AA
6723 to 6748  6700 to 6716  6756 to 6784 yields -0.7 AA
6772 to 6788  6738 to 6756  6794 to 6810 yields 0.3 AA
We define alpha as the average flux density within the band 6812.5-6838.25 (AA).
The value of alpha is 3.03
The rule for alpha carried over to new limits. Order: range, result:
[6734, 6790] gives 2.95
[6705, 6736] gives 2.94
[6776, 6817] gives 2.96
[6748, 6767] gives 2.94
